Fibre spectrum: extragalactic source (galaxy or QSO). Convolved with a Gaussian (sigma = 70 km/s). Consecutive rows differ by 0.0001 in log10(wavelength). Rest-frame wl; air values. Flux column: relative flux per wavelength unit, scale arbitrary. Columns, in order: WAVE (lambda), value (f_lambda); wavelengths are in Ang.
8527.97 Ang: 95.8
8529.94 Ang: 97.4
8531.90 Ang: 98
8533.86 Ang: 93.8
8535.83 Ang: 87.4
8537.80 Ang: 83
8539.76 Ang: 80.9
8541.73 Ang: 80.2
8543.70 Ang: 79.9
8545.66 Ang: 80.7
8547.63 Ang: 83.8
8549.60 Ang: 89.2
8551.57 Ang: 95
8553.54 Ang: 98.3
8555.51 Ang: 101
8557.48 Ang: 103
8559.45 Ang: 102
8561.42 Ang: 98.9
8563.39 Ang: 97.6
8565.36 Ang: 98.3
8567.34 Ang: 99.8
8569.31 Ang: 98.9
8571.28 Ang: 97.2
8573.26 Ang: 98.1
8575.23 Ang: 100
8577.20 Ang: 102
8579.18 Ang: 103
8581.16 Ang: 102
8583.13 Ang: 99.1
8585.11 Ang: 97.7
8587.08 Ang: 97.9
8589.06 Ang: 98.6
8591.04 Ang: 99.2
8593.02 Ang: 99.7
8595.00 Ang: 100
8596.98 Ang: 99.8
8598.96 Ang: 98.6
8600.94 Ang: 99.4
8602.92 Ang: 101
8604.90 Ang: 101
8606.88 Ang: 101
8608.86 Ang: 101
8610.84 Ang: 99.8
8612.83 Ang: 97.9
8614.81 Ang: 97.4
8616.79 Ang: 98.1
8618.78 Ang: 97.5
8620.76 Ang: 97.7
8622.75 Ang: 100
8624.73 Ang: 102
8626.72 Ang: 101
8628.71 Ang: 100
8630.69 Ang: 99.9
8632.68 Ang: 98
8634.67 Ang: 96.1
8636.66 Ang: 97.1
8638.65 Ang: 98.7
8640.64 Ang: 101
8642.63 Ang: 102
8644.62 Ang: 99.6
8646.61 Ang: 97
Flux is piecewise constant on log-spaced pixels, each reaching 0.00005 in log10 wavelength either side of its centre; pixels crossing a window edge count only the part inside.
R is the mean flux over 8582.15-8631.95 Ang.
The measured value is 99.4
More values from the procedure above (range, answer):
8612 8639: 98.7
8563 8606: 99.5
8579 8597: 99.5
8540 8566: 92.5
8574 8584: 101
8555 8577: 99.6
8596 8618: 99.5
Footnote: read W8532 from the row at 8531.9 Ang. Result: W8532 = 98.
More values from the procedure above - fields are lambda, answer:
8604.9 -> 101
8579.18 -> 103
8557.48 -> 103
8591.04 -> 99.2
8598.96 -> 98.6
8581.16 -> 102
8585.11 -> 97.7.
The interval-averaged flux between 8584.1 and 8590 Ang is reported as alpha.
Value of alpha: 98.1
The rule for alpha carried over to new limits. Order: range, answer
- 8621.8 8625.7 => 101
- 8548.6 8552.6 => 92.1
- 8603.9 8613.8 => 100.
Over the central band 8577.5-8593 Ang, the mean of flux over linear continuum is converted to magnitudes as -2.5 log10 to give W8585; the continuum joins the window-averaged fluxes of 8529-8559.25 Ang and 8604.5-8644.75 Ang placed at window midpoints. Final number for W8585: -0.05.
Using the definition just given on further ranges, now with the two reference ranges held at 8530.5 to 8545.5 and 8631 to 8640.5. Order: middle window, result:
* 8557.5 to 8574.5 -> -0.11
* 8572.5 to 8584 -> -0.11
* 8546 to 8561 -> -0.09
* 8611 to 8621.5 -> -0.03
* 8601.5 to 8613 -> -0.07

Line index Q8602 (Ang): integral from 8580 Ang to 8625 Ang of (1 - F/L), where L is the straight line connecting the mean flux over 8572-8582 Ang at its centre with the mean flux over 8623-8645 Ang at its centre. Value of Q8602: 0.4 Ang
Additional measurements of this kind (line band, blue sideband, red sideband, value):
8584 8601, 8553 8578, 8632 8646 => 0.07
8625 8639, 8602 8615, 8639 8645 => 0.23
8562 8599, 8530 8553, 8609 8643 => -2.68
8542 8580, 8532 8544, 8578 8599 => -1.59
